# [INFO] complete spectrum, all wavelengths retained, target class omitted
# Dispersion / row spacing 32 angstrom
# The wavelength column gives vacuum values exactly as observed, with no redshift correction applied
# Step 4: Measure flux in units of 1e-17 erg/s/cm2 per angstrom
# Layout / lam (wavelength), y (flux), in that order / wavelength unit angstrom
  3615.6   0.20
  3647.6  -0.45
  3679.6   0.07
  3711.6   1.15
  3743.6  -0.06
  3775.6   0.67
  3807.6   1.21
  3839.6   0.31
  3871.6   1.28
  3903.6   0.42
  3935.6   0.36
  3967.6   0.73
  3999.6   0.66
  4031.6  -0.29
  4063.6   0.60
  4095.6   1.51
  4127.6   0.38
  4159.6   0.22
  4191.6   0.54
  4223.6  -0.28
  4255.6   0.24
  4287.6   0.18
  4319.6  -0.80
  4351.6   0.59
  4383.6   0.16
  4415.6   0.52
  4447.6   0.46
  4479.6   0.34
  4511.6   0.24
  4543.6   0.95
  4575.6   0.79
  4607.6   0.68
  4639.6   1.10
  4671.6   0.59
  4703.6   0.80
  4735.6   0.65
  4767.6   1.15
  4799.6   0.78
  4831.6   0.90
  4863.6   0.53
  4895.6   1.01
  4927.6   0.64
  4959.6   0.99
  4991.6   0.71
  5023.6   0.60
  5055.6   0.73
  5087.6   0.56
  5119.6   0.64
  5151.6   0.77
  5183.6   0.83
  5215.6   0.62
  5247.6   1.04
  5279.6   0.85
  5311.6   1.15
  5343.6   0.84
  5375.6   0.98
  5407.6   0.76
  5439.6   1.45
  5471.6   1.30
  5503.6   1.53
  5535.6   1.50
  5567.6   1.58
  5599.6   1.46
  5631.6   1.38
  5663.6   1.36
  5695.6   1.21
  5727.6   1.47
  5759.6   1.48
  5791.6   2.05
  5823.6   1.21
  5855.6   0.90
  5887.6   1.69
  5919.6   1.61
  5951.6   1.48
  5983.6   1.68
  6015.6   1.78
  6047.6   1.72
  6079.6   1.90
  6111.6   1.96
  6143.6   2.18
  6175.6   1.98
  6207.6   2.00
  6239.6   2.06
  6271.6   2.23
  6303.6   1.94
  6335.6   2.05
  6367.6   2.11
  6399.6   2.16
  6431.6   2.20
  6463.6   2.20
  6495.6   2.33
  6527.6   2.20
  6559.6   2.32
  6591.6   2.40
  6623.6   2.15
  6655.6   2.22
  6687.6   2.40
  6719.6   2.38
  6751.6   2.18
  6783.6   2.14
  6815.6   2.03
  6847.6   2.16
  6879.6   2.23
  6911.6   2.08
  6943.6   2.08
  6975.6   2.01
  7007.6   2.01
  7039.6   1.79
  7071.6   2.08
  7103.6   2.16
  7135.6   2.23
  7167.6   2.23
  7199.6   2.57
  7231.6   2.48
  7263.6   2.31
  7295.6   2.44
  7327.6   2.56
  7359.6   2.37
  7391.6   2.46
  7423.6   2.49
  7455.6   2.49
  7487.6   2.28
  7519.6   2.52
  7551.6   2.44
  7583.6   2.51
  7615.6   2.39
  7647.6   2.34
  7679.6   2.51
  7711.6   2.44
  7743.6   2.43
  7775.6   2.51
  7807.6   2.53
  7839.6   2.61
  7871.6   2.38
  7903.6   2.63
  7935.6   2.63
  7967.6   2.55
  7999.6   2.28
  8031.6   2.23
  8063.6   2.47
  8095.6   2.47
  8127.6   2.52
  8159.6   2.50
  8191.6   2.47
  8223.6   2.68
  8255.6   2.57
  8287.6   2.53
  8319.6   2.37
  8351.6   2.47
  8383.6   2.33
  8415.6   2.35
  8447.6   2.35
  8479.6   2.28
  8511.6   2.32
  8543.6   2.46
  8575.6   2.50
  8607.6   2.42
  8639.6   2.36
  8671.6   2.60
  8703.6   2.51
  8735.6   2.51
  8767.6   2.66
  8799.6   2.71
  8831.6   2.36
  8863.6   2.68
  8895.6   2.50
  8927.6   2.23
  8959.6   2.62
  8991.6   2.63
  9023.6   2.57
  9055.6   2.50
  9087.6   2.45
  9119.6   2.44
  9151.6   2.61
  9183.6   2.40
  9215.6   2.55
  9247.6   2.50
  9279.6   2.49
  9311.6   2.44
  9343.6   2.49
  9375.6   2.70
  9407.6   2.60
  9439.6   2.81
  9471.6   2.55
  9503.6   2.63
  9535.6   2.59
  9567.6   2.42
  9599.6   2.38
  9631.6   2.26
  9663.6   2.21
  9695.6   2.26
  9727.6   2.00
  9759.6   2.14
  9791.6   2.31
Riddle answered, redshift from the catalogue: 0.36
